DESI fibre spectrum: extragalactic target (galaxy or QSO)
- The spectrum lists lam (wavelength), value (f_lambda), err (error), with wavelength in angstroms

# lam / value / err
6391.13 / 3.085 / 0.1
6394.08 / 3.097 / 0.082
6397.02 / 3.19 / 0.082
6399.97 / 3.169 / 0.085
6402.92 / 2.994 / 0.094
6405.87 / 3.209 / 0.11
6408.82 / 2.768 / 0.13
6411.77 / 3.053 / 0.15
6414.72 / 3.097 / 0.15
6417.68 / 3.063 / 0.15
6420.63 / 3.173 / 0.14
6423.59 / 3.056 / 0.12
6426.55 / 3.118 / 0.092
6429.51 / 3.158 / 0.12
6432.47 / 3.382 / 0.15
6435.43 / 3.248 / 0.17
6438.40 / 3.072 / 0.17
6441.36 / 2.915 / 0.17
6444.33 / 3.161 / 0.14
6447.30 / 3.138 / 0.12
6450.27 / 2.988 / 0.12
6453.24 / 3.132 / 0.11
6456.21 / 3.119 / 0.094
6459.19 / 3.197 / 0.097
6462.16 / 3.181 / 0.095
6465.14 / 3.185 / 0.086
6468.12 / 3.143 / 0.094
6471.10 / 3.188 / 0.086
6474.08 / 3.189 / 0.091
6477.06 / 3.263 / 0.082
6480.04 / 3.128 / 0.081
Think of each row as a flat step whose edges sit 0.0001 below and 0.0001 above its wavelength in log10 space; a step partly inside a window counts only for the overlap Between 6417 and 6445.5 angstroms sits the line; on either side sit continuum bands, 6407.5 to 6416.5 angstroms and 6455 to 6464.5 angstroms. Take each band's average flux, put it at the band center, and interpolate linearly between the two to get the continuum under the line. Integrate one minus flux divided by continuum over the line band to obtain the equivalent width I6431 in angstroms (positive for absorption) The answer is -0.8 angstroms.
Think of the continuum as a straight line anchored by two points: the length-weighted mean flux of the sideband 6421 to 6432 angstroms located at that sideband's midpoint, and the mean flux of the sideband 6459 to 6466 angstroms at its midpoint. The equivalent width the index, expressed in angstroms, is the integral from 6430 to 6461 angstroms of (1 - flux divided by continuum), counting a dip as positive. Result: 0.3 angstroms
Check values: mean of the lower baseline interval 3.14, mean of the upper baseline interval 3.19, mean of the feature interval 3.14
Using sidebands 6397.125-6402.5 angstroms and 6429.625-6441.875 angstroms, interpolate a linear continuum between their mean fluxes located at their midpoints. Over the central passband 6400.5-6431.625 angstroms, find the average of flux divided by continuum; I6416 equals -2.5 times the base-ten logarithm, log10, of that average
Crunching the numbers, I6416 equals 0.03 mag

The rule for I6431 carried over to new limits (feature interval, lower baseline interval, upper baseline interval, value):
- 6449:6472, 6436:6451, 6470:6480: 0.00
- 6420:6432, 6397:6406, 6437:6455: -0.20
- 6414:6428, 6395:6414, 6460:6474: -0.03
